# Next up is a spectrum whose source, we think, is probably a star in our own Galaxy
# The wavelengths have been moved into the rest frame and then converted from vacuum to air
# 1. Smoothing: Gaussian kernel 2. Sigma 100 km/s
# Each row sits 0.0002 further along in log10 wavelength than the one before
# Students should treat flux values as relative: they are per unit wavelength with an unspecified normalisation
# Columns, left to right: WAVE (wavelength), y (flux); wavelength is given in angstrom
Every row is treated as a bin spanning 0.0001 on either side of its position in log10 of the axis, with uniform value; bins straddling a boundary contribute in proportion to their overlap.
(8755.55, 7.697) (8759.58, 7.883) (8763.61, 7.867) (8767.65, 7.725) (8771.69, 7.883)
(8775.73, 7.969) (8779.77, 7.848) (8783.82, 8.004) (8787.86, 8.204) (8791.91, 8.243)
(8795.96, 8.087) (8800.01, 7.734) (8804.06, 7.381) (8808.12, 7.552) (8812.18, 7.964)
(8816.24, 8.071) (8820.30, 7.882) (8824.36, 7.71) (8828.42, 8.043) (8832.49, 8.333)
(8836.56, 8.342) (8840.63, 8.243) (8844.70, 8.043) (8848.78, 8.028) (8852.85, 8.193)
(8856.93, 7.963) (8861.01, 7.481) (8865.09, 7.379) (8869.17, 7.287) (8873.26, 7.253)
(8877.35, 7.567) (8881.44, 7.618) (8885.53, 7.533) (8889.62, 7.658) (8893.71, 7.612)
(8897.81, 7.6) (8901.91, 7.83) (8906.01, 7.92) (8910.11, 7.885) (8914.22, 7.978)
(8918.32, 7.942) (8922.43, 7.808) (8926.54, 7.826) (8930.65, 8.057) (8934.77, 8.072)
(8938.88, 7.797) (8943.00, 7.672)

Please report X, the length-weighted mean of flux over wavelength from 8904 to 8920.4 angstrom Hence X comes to 7.93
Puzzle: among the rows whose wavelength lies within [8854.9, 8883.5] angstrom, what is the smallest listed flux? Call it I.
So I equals 7.253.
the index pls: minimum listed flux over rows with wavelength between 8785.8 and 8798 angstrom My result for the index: 8.087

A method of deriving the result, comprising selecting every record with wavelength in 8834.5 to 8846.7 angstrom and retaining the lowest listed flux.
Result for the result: 8.043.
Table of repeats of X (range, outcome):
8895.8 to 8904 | 7.72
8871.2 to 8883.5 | 7.47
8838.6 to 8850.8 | 8.1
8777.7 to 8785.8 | 7.92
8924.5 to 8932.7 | 7.94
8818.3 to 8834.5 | 7.99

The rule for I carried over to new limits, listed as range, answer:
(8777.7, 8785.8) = 7.848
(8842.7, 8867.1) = 7.379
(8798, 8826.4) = 7.381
